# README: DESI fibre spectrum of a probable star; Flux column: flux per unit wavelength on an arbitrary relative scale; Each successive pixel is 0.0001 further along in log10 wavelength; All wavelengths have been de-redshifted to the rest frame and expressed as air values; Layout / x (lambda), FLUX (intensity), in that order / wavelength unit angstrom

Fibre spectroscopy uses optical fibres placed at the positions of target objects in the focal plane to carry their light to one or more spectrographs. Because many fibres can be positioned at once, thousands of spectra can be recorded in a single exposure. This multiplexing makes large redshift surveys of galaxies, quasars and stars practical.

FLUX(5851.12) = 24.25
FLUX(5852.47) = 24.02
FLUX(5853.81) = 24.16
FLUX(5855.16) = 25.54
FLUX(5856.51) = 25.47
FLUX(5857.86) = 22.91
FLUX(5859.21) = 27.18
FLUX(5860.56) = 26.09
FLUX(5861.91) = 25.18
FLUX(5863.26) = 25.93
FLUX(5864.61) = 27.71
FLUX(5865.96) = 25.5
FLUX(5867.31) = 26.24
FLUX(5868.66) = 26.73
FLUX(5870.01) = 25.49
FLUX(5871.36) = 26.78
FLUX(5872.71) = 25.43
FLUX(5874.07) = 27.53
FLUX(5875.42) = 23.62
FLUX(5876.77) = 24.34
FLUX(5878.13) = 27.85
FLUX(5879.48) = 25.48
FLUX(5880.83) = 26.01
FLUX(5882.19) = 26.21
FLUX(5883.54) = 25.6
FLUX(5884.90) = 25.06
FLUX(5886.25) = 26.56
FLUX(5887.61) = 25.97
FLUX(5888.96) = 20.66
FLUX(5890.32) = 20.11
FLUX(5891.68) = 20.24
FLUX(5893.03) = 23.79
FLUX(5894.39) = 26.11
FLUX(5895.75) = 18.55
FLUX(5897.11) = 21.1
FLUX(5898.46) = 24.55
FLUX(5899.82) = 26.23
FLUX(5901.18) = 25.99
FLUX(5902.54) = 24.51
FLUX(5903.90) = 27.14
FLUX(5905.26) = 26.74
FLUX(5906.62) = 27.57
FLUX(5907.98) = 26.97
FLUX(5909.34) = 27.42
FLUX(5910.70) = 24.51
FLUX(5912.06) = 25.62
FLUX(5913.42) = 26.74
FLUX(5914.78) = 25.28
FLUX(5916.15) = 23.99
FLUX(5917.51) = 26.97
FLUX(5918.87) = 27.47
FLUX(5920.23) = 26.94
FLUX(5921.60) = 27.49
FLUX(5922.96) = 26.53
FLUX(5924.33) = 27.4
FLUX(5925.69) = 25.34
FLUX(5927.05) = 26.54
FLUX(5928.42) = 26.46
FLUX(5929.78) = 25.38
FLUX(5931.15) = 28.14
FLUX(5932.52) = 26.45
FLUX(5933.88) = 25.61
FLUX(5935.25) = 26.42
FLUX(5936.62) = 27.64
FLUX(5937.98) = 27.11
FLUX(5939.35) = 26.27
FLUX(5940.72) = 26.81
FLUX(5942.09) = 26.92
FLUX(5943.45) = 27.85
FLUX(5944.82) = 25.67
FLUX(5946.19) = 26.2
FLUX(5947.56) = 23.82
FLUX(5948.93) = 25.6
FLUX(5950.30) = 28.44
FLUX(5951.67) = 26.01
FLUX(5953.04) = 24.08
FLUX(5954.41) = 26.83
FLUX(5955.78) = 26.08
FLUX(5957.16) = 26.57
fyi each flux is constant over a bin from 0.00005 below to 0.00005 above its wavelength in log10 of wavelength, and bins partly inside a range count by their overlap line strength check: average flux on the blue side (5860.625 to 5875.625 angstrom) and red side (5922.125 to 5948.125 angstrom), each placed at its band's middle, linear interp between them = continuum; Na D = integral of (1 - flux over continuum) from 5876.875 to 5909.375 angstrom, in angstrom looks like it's 1.8 angstrom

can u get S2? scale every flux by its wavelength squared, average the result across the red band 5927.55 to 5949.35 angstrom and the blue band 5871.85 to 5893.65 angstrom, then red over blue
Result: 1.09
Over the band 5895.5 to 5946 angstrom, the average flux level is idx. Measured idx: 26.1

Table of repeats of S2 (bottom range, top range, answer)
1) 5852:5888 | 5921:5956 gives 1.05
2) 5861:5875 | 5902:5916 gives 1.01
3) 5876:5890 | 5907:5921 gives 1.05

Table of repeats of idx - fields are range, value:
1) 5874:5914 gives 24.9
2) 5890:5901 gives 22.8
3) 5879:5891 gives 24.6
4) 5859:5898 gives 24.9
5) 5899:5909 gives 26.4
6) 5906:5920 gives 26.3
